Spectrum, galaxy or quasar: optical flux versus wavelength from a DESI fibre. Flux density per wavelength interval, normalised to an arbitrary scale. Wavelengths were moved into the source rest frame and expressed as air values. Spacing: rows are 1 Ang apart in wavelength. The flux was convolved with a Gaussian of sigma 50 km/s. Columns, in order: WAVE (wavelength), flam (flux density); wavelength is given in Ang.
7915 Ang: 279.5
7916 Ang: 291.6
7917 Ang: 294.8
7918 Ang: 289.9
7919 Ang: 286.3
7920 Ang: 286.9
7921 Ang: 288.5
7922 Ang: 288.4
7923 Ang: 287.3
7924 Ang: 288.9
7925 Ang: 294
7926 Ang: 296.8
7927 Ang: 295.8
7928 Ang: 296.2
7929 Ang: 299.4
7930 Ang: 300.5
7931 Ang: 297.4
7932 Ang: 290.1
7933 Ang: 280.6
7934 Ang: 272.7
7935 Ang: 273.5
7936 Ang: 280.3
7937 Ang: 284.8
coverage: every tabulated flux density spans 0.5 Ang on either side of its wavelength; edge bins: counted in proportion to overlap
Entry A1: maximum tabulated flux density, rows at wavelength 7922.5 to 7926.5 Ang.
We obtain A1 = 296.8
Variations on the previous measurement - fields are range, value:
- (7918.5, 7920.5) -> 286.9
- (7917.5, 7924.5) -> 289.9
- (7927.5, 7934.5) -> 300.5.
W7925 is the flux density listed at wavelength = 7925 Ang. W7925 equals 294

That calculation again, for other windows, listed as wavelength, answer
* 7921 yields 288.5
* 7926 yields 296.8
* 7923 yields 287.3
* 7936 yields 280.3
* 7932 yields 290.1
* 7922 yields 288.4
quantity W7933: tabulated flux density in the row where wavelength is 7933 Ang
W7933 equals 280.6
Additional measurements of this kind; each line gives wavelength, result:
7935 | 273.5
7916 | 291.6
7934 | 272.7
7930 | 300.5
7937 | 284.8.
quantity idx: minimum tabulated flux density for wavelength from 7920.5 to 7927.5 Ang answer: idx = 287.3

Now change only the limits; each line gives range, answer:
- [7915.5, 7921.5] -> 286.3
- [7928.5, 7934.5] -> 272.7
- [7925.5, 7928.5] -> 295.8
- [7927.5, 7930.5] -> 296.2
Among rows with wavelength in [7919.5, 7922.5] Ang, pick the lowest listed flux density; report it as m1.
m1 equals 286.9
